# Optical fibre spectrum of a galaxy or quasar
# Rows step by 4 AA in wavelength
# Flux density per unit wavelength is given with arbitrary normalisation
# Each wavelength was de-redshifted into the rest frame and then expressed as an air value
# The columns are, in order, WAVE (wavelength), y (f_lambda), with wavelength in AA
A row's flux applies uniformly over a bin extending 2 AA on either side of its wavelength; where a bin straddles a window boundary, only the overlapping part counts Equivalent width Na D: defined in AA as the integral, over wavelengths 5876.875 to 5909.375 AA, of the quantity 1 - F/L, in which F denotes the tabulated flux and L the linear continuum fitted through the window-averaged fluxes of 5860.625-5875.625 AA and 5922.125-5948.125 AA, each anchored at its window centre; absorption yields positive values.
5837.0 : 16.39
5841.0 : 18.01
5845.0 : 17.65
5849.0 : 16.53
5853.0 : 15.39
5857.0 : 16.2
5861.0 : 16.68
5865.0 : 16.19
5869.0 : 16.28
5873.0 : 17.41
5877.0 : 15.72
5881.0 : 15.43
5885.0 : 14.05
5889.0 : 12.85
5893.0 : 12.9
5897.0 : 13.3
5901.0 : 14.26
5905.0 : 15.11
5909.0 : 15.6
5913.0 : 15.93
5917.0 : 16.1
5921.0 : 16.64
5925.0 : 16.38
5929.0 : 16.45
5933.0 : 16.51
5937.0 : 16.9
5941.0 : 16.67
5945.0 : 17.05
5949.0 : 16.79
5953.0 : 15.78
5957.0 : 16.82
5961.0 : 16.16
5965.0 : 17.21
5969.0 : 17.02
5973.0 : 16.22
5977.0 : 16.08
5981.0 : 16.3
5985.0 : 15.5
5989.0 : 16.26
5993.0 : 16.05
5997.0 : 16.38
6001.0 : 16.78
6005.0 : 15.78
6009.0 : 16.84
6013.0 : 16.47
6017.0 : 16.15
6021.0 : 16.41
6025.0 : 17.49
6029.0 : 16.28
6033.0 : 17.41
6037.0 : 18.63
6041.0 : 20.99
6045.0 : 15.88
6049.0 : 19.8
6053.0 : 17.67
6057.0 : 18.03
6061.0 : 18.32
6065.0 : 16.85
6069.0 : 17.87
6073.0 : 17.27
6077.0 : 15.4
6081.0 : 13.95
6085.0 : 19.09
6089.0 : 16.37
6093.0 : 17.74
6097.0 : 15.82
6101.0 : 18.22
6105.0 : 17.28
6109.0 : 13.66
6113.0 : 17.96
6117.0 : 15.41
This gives 4.7 AA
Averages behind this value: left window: 16.6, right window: 16.7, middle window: 14.2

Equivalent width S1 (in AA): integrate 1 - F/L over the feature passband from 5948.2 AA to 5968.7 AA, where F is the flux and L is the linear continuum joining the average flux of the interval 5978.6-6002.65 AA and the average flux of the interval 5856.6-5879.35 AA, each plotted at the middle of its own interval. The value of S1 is -0.4 AA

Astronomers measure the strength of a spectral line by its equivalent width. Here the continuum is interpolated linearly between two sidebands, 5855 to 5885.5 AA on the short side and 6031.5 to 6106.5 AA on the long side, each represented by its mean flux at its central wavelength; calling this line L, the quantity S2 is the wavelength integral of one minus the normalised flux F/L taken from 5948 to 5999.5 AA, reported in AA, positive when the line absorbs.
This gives 1.5 AA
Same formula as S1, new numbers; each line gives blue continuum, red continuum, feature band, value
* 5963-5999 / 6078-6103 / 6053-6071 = -1.2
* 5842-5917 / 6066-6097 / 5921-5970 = -2.3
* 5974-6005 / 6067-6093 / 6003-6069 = -3.9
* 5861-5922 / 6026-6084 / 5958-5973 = -0.4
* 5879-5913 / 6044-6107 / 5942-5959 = -1.6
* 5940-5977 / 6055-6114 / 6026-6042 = -1.3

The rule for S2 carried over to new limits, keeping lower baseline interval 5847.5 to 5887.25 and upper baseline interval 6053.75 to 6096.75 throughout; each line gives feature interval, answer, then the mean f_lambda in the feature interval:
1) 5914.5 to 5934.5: -0.2 AA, 16.4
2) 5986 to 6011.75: 0.5 AA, 16.3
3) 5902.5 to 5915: 0.5 AA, 15.5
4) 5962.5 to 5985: 0.1 AA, 16.5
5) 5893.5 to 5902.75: 1.4 AA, 13.6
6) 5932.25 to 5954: -0.4 AA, 16.7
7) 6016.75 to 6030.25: 0.1 AA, 16.7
